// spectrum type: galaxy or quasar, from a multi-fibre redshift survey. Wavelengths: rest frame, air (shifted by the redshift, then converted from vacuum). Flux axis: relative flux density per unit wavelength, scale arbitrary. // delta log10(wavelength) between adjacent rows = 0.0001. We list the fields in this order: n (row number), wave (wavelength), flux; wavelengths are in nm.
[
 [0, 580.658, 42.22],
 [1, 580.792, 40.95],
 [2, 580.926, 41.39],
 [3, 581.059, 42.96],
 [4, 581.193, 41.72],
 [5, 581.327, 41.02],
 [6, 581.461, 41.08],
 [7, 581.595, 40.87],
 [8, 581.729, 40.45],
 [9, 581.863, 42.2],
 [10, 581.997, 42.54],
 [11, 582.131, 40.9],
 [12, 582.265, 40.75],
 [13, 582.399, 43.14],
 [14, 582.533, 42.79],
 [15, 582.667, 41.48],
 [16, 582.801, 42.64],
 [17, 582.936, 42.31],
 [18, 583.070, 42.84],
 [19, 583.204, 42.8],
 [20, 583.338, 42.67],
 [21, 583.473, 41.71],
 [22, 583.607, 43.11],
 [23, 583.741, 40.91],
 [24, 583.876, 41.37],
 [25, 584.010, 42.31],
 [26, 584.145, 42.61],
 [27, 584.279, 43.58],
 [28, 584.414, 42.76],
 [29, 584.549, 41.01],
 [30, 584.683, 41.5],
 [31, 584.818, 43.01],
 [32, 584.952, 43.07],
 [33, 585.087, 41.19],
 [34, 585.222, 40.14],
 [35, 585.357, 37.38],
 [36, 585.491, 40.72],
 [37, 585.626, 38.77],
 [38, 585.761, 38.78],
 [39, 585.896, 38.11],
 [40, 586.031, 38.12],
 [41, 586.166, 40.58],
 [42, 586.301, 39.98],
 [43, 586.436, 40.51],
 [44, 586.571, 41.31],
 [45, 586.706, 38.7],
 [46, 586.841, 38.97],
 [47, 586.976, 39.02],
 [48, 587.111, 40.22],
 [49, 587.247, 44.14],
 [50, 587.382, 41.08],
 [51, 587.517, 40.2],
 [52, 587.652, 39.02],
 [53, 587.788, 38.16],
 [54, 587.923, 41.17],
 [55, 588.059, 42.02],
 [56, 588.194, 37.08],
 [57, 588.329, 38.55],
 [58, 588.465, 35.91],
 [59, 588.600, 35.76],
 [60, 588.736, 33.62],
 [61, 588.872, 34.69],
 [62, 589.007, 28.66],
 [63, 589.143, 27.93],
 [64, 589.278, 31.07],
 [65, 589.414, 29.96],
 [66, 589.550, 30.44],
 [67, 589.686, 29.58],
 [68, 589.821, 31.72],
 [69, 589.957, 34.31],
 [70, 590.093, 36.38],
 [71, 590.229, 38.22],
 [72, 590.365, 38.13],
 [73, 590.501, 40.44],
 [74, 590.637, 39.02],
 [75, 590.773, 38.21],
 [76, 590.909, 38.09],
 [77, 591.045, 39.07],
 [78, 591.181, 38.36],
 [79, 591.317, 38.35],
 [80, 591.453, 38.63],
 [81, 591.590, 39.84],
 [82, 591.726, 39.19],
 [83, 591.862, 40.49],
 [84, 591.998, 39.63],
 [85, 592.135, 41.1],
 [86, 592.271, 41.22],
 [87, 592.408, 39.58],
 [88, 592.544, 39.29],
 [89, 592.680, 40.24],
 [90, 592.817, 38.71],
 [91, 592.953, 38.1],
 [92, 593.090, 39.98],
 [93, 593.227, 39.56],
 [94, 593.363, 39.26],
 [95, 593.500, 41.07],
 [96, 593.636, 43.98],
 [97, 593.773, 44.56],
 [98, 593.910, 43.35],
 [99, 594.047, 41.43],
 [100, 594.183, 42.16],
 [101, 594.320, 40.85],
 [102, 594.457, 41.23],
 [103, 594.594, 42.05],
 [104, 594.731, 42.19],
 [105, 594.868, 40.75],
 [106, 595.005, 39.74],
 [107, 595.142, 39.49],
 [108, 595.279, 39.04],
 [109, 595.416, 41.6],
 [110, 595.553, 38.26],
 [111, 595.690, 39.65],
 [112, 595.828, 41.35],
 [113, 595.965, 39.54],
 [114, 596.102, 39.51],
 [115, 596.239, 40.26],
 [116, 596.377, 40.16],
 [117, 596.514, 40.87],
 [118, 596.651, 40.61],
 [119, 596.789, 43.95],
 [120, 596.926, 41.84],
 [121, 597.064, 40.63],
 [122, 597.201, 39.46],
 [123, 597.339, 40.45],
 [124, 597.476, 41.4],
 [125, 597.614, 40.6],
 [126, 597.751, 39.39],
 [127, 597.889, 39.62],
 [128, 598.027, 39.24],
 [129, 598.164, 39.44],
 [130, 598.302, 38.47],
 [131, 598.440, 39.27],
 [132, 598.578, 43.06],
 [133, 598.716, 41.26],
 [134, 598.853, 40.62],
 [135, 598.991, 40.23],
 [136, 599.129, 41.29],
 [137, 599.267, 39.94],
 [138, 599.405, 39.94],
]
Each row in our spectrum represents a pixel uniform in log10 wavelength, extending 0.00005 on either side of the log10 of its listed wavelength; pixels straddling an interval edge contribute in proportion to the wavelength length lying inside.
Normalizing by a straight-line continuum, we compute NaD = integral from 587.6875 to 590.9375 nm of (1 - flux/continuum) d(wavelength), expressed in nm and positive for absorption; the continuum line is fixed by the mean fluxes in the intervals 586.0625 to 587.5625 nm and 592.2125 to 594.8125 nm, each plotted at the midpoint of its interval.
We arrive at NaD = 0.42 nm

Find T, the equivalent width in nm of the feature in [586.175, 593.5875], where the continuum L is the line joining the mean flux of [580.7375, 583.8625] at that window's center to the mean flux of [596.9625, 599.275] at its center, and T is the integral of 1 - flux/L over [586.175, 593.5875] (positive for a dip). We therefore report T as 0.58 nm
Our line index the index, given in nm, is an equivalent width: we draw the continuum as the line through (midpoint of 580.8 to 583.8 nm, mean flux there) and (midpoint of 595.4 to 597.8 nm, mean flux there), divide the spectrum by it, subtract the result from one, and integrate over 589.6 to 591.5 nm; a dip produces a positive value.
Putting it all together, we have 0.19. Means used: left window 41.9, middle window 37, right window 40.5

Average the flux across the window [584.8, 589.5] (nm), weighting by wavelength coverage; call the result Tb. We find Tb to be 38.1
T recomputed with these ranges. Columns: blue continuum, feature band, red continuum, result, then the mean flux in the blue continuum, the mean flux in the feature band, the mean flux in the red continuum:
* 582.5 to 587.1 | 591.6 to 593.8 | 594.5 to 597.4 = 0.022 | 41.1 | 40.3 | 40.5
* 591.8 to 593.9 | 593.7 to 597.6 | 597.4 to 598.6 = -0.071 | 40.5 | 40.9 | 39.9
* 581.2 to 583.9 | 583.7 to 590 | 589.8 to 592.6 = 0.318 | 41.9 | 38.3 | 38.6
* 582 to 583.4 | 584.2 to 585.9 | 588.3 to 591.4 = -0.042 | 42.3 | 40.9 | 35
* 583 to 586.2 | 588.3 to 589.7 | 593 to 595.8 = 0.299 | 41.2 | 32.3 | 41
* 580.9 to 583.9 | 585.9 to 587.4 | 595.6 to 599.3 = 0.050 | 41.9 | 40.1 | 40.4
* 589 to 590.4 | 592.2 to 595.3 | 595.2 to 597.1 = -0.275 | 32.4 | 40.8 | 40.5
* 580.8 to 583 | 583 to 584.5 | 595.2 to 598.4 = -0.031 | 41.7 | 42.4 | 40.2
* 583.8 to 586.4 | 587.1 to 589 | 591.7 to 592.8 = 0.102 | 40.8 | 38.3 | 40.1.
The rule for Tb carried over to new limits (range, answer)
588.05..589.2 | 34.6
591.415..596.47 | 40.5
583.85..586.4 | 40.8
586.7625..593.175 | 37.5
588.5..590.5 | 33.2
